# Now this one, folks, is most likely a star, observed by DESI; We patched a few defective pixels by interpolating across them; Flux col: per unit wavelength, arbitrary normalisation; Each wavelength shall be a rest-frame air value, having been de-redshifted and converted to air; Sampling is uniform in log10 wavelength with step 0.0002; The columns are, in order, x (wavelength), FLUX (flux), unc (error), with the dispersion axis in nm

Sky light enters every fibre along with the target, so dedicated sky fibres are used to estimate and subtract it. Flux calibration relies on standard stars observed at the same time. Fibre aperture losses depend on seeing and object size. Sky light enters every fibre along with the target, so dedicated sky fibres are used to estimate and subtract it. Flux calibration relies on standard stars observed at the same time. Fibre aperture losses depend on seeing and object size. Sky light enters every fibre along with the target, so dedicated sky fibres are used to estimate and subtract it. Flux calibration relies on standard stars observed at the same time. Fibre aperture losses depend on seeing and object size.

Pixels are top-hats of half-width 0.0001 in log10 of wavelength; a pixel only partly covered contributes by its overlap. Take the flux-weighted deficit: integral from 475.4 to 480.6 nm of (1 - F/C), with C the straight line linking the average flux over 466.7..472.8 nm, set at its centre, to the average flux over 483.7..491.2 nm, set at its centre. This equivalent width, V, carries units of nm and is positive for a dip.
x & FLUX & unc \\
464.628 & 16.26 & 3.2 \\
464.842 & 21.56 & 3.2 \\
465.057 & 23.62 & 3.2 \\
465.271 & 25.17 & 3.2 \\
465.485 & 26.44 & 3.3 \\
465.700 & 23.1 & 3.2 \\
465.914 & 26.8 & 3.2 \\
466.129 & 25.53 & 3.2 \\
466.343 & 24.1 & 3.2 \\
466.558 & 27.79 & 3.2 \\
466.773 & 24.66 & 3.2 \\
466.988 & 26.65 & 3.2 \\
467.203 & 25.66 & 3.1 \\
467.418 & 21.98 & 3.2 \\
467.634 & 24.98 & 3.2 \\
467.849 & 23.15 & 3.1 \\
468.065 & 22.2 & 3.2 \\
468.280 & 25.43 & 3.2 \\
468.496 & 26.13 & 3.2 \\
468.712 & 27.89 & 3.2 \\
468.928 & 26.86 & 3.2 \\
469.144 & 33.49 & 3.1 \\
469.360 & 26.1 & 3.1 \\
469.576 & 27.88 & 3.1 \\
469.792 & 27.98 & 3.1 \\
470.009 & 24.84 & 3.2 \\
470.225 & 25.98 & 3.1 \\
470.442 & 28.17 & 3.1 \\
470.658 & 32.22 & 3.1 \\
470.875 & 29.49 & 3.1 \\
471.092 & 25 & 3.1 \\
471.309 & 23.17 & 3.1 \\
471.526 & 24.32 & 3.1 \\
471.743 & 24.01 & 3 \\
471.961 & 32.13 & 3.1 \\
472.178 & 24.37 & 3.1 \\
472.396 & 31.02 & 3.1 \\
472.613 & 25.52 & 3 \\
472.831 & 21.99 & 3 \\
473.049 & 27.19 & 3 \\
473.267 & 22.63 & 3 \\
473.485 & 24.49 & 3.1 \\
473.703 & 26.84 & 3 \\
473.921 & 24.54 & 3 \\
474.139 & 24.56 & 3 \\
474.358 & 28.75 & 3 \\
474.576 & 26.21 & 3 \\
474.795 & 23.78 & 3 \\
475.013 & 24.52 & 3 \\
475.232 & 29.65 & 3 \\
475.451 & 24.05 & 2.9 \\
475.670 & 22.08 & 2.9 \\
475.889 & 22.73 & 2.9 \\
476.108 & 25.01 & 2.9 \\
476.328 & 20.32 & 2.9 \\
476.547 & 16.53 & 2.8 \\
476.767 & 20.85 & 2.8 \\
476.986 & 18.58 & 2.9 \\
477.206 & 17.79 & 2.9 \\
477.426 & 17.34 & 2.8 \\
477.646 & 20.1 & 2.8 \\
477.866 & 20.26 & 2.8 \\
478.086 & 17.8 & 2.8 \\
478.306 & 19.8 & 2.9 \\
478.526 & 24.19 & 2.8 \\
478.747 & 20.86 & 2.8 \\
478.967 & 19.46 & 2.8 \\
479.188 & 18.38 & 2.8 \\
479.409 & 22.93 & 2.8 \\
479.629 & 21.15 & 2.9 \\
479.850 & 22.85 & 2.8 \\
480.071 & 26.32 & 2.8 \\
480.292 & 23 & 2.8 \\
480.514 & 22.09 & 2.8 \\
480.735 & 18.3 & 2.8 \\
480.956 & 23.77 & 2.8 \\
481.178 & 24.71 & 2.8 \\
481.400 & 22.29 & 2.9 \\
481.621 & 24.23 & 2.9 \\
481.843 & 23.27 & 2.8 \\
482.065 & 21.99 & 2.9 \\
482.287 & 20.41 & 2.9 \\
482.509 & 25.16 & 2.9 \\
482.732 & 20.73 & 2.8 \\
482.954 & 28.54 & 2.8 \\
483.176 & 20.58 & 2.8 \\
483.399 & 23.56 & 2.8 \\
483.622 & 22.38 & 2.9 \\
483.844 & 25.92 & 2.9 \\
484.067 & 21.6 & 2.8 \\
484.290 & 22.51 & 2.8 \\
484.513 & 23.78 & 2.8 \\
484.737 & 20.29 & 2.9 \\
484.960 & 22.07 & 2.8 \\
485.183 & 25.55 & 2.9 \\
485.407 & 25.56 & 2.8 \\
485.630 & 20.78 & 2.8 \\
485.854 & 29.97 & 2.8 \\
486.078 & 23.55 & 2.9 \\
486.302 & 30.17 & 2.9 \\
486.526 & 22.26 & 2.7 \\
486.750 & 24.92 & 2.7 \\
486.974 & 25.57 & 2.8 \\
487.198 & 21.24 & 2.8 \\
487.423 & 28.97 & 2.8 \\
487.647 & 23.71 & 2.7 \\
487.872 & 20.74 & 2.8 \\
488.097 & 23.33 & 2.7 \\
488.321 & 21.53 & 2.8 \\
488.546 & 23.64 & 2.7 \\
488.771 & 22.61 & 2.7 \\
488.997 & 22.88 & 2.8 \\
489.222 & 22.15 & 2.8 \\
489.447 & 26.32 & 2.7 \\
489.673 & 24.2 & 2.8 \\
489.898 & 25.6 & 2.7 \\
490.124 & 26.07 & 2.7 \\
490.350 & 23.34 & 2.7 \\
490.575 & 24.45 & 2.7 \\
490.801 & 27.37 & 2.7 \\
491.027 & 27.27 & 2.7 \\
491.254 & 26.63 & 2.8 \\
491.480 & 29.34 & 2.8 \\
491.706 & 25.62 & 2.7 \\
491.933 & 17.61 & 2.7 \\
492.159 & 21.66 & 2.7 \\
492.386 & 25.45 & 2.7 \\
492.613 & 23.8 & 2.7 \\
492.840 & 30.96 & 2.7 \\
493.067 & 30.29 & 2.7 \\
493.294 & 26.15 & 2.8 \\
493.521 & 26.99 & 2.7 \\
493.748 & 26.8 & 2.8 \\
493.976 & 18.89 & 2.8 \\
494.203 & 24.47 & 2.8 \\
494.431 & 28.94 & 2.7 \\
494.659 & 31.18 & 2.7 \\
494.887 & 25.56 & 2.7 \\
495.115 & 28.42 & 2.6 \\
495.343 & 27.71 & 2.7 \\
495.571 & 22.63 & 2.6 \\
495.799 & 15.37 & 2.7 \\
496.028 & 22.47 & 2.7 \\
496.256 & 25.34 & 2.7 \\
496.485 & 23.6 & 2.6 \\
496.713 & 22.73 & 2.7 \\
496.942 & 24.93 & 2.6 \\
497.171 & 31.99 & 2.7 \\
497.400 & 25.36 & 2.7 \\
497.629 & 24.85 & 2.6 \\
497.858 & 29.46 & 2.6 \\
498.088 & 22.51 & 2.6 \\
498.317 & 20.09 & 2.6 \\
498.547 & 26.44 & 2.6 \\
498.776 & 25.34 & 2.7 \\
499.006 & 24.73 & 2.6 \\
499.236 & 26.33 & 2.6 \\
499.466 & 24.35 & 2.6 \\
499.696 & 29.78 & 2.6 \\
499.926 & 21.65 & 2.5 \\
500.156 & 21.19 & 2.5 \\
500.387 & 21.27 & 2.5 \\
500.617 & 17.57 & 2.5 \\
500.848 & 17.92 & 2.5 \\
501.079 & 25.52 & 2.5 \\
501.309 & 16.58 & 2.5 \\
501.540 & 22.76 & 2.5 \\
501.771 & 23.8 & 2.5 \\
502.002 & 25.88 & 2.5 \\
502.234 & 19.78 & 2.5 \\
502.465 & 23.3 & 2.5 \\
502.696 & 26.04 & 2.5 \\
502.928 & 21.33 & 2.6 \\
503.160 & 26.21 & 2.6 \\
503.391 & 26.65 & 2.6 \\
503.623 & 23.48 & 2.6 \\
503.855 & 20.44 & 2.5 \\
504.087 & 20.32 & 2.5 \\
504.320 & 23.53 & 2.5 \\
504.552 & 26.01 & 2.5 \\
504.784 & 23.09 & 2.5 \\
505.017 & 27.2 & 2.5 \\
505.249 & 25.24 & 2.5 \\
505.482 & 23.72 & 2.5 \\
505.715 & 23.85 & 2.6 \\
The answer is 0.906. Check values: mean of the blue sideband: 26.4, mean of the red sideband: 24.3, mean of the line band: 21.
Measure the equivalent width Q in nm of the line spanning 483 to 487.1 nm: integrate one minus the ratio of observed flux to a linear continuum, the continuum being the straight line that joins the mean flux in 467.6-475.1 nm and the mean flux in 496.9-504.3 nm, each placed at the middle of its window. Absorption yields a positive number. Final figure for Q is 0.17 nm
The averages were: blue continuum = 26.2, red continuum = 23.7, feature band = 24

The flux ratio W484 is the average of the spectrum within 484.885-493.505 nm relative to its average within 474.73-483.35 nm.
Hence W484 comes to 1.13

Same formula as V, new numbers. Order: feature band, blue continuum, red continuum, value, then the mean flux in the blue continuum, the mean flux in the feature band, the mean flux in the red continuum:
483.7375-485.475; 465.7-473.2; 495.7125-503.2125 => 0.11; 26.2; 23.3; 23.5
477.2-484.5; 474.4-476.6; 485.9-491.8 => 0.66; 23.8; 22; 24.8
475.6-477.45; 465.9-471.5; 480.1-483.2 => 0.31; 26.3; 20.2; 22.9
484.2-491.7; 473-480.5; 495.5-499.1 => -0.34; 22.5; 24.5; 24.3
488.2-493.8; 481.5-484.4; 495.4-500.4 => -0.32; 23.1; 25.1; 24.3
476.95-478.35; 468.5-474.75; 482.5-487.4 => 0.37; 26.7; 18.8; 24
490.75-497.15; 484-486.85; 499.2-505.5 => -0.46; 24.1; 25.4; 23.2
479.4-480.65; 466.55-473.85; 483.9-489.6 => 0.09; 26.2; 23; 23.8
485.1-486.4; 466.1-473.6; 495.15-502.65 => -0.06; 26.2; 25.9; 23.6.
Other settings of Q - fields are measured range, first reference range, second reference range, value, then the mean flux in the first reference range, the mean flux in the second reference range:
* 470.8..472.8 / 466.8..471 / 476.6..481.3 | -0.11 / 26.6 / 20.9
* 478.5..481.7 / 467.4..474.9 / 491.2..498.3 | 0.45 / 26.2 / 25.3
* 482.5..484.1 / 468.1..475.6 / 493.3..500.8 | 0.13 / 26.4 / 24.6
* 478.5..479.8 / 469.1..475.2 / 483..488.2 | 0.21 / 26.4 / 23.9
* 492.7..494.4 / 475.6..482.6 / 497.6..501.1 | -0.26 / 21.4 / 23.6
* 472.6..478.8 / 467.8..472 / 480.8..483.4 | 0.60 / 26.8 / 23.2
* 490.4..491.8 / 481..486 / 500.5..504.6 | -0.21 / 23.5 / 22.6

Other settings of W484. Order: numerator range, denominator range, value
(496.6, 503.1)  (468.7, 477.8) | 0.95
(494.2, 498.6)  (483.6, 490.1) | 1.05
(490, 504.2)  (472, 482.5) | 1.07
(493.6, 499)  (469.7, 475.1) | 0.96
